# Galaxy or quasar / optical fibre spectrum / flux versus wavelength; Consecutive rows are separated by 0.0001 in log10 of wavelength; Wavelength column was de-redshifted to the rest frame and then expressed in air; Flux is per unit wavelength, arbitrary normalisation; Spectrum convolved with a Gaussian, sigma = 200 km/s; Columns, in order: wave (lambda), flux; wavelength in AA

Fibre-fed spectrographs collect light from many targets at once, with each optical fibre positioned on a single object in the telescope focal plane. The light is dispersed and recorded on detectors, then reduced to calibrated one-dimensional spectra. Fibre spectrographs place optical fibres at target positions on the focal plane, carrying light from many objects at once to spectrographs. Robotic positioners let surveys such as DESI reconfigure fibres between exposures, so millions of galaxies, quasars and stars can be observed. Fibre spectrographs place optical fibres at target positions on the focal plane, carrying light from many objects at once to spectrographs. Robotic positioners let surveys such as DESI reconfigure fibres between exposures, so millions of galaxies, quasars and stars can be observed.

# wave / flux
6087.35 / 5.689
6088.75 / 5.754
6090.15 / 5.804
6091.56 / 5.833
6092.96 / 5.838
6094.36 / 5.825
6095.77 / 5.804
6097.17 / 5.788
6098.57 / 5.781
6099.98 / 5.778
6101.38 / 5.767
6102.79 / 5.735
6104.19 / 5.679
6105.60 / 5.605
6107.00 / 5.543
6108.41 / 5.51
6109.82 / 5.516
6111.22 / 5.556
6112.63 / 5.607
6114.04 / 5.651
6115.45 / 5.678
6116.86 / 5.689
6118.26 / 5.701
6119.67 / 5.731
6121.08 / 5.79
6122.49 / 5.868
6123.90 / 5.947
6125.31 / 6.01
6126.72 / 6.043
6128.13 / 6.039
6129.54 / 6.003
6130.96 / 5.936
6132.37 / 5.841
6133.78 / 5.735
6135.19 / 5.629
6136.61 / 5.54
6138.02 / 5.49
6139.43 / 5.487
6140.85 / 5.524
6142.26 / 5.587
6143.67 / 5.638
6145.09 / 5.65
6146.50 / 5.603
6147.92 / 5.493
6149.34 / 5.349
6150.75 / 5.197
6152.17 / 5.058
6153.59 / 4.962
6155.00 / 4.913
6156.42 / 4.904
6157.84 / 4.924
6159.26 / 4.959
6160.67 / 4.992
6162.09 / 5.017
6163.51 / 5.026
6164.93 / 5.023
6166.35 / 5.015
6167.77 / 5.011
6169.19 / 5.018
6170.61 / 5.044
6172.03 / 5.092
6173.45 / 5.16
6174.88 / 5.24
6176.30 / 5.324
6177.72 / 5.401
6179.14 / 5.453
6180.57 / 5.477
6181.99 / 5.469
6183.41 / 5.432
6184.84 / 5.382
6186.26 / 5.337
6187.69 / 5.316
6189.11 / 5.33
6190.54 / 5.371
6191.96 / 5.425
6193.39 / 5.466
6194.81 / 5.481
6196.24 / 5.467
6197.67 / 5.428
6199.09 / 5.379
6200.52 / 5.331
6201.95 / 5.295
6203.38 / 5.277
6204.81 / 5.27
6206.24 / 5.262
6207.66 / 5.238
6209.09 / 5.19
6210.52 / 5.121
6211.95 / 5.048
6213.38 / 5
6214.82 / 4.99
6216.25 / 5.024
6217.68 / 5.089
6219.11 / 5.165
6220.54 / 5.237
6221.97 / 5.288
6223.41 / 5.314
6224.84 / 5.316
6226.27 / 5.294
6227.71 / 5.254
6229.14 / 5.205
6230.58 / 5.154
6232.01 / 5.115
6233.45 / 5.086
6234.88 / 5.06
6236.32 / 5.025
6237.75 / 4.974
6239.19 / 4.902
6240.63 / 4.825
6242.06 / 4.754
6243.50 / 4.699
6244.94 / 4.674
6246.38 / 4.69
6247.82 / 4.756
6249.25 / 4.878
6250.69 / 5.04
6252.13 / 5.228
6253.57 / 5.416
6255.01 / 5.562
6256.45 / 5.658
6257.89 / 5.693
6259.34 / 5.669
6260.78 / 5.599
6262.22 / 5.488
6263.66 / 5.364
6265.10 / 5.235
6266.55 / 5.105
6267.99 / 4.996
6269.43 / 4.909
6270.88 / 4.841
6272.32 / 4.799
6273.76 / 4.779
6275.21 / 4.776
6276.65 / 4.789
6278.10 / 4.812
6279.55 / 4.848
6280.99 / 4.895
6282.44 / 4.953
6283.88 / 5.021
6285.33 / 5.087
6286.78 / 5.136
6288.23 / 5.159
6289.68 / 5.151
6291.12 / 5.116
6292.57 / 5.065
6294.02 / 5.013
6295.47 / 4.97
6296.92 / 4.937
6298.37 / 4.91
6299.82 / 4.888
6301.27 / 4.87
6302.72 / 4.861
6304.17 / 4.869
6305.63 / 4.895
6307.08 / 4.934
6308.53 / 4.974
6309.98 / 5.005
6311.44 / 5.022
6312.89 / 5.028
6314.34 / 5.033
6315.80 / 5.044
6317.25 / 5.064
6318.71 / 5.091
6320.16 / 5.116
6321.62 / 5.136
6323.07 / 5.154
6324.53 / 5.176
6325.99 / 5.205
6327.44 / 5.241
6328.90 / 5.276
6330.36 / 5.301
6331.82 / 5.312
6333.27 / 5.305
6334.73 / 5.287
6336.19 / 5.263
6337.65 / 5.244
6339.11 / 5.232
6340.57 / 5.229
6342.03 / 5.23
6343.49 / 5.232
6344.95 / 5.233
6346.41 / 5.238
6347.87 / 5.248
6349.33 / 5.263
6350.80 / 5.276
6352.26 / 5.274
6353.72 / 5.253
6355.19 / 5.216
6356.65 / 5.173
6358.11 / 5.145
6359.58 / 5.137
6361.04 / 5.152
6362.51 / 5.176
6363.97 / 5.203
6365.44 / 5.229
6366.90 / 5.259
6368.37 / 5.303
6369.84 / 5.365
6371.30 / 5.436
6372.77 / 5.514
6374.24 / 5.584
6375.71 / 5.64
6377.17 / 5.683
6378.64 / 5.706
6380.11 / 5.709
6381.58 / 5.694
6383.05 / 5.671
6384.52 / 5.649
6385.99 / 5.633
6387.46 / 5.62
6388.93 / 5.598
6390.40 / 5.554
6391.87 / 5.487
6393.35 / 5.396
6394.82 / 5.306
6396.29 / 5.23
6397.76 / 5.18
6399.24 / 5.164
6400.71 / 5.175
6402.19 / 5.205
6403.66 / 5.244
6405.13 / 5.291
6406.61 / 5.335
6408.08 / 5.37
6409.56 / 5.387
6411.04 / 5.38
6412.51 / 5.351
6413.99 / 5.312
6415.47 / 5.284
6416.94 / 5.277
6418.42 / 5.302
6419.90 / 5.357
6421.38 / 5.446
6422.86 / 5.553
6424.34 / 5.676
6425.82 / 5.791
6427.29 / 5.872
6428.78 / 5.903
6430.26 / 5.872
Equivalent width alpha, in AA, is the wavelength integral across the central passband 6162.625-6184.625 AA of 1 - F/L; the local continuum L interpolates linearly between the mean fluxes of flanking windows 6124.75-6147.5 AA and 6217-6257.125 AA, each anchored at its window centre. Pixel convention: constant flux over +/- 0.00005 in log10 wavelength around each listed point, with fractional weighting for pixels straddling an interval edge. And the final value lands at 1.1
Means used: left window 5.73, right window 5.09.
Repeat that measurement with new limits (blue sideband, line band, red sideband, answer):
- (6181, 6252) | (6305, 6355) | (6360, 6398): 1.9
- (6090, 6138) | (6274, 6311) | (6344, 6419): 3.6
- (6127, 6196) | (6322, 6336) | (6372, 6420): 0.4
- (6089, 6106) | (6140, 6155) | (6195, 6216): 0.4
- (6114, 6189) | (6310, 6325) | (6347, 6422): 0.8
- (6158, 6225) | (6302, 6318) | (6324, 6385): 1.0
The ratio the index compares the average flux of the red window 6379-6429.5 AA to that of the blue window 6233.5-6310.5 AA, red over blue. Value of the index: 1.1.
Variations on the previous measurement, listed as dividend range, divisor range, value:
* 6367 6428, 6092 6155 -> 0.96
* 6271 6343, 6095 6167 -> 0.91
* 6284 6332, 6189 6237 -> 0.97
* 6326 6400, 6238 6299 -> 1.06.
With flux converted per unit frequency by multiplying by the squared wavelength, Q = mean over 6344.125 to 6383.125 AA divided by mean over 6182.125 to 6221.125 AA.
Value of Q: 1.07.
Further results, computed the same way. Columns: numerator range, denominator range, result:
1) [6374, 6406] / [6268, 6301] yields 1.14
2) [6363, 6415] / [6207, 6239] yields 1.11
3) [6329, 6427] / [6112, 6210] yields 1.06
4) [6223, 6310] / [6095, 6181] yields 0.96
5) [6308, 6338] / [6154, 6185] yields 1.05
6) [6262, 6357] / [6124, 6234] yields 1.00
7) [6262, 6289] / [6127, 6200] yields 0.97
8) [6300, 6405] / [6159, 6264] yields 1.06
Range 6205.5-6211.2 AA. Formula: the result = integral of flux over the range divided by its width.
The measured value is 5.21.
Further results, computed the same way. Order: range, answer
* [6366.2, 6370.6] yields 5.31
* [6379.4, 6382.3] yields 5.7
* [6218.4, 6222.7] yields 5.23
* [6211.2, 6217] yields 5.01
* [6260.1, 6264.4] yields 5.49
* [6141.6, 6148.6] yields 5.59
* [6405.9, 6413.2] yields 5.37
